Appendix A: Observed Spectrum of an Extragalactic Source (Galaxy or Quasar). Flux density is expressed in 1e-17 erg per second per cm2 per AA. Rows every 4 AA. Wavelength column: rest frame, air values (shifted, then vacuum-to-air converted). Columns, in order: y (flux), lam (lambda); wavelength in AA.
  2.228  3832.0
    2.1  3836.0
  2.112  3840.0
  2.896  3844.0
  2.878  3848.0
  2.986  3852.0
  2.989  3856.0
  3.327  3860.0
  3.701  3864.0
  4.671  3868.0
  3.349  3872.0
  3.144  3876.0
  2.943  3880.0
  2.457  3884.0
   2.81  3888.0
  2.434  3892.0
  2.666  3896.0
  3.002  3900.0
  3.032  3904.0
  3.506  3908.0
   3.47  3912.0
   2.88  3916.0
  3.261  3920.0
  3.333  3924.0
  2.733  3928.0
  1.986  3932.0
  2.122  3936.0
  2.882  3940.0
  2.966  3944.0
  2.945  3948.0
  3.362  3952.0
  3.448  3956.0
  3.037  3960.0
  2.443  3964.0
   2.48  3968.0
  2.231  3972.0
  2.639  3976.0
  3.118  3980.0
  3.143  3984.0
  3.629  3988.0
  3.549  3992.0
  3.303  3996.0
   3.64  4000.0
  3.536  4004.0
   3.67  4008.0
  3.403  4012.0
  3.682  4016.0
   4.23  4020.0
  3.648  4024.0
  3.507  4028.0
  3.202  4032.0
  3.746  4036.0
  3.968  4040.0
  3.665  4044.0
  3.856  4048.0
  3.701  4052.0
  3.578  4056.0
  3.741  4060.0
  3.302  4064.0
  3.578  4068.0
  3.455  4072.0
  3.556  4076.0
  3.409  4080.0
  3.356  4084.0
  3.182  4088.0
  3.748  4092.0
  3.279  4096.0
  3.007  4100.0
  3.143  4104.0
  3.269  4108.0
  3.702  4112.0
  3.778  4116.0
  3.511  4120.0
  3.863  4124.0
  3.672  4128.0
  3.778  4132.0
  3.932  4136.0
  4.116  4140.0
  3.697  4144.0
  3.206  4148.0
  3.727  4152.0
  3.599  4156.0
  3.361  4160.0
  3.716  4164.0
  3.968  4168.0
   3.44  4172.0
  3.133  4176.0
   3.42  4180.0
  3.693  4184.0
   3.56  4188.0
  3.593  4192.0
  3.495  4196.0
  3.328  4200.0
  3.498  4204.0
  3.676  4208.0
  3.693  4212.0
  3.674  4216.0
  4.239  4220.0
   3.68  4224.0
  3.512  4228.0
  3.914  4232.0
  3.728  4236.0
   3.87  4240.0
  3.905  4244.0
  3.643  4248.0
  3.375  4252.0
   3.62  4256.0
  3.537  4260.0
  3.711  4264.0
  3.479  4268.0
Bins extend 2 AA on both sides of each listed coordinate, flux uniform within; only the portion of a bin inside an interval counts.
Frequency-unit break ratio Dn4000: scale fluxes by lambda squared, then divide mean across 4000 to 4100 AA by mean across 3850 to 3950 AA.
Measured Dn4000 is 1.3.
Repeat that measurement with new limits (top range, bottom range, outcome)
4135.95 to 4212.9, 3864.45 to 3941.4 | 1.37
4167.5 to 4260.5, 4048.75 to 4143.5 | 1.08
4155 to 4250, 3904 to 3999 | 1.38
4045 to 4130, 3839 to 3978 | 1.30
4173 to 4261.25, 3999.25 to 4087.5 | 1.10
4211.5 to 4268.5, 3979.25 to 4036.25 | 1.17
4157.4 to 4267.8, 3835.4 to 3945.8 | 1.44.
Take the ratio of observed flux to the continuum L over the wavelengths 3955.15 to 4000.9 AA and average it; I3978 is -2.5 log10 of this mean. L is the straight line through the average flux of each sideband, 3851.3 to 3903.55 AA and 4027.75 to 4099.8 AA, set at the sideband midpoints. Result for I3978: 0.11 mag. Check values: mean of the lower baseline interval 3.11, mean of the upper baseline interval 3.53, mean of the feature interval 3.03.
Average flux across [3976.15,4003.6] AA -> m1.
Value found 3.35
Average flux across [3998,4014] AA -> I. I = 3.56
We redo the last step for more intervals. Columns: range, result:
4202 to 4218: 3.64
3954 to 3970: 2.85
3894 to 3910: 3.05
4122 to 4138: 3.81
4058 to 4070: 3.54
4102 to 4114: 3.37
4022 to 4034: 3.45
